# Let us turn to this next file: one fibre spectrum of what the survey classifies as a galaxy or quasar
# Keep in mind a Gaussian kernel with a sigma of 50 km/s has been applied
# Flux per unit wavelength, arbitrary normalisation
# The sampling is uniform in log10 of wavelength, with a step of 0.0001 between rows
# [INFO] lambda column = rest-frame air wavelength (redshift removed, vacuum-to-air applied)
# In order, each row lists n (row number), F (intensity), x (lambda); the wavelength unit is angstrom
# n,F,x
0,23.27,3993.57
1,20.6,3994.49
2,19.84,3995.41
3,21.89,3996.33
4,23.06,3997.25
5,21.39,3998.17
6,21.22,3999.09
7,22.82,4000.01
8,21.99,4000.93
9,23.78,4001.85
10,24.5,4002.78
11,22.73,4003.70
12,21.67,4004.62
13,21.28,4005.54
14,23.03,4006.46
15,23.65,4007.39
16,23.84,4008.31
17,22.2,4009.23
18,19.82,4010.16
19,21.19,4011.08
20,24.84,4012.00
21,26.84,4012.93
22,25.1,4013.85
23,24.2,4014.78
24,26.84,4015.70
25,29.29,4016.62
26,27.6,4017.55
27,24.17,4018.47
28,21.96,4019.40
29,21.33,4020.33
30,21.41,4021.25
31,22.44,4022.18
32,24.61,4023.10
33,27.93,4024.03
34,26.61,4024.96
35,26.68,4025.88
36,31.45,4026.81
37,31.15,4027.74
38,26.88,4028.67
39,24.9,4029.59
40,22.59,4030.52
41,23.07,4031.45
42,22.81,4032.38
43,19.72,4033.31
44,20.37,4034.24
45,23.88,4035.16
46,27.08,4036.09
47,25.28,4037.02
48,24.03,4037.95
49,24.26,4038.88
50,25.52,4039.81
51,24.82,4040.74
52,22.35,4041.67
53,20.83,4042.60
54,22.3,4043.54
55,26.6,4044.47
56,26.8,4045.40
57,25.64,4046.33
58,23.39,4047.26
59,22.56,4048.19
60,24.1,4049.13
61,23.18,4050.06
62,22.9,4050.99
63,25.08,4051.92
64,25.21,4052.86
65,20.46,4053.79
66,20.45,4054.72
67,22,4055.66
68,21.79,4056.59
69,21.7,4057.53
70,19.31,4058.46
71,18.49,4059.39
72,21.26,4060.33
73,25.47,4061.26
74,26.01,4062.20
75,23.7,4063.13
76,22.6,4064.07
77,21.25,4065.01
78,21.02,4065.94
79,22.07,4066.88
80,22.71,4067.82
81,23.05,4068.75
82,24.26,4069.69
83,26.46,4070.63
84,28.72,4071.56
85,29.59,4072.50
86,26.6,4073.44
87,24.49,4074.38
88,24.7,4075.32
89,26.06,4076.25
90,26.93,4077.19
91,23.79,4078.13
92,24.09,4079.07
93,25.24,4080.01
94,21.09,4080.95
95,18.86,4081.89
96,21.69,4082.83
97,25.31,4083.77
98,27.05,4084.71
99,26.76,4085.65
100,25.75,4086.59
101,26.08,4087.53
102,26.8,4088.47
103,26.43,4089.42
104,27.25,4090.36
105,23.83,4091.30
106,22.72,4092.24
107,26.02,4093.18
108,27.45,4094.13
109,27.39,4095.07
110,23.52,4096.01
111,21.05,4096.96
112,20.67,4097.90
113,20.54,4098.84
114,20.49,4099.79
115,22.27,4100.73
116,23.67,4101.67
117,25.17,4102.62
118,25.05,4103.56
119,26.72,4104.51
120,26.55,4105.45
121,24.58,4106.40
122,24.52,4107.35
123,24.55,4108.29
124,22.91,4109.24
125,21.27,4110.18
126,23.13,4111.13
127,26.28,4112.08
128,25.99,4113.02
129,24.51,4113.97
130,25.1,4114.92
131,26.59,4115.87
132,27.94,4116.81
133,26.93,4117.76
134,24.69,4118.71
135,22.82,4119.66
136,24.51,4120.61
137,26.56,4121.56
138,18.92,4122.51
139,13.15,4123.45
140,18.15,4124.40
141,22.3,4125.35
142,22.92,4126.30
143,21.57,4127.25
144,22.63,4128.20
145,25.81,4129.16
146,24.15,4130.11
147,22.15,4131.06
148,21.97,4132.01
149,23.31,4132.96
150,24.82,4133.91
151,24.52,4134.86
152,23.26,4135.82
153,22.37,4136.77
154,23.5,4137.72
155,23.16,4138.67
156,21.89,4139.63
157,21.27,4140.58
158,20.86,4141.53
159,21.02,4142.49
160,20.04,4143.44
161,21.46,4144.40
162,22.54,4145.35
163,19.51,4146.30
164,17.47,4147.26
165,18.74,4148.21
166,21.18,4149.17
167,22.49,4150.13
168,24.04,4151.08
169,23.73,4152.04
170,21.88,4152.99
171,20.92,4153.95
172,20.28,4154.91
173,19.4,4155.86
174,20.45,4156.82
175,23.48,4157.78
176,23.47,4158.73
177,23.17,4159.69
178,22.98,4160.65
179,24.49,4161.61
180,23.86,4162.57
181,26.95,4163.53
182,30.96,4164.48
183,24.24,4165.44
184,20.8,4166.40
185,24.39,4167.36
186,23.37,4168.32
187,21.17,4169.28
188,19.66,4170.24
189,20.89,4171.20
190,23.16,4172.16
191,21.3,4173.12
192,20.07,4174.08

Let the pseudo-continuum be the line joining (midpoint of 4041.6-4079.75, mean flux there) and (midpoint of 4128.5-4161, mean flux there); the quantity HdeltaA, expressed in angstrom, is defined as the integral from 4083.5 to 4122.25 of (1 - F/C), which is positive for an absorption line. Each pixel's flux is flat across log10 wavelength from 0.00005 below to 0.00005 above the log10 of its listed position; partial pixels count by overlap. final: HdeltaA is -3.21 angstrom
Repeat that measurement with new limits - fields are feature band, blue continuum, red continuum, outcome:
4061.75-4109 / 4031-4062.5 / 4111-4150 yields -3.1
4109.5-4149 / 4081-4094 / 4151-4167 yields 2.1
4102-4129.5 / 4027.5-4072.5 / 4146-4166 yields -1.1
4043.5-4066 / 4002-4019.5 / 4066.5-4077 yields 1.8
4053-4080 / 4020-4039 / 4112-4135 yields 0.7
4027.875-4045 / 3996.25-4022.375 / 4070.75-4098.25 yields 0.1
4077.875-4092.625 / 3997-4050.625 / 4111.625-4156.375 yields -0.9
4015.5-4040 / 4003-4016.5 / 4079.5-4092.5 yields -1.1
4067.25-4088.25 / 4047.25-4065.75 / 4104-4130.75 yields -1.9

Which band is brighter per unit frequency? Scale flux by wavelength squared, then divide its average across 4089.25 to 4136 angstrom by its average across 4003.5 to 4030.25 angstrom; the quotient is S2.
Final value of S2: 1.01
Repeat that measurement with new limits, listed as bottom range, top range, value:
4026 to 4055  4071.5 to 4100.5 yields 1.04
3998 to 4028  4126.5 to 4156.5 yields 0.97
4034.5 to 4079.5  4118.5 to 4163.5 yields 0.97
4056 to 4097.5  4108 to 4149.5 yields 0.96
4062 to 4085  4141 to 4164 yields 0.94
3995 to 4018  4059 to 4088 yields 1.07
